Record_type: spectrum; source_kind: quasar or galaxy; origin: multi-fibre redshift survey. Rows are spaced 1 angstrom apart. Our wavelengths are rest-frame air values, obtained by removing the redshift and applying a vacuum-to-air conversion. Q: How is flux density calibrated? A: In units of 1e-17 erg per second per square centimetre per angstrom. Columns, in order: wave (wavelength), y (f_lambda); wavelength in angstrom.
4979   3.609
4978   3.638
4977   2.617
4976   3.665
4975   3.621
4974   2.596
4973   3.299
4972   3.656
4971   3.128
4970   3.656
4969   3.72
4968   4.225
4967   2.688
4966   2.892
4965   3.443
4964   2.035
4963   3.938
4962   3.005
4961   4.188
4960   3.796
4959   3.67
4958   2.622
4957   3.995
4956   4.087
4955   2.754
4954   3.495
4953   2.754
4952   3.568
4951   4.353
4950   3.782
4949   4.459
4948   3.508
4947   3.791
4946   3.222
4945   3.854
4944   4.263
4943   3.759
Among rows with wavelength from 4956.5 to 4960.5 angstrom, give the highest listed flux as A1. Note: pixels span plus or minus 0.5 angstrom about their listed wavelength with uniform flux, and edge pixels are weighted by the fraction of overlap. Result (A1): 3.995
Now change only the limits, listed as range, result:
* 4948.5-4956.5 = 4.459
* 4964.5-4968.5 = 4.225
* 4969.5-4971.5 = 3.656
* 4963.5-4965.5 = 3.443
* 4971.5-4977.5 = 3.665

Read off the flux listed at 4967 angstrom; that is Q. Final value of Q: 2.688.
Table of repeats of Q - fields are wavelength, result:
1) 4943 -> 3.759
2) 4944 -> 4.263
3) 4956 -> 4.087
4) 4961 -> 4.188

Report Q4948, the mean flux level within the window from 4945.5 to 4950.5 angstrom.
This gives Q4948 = 3.75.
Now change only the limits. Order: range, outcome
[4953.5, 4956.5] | 3.45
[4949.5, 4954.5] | 3.59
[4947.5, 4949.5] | 3.98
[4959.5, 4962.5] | 3.66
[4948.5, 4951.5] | 4.2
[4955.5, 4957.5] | 4.04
